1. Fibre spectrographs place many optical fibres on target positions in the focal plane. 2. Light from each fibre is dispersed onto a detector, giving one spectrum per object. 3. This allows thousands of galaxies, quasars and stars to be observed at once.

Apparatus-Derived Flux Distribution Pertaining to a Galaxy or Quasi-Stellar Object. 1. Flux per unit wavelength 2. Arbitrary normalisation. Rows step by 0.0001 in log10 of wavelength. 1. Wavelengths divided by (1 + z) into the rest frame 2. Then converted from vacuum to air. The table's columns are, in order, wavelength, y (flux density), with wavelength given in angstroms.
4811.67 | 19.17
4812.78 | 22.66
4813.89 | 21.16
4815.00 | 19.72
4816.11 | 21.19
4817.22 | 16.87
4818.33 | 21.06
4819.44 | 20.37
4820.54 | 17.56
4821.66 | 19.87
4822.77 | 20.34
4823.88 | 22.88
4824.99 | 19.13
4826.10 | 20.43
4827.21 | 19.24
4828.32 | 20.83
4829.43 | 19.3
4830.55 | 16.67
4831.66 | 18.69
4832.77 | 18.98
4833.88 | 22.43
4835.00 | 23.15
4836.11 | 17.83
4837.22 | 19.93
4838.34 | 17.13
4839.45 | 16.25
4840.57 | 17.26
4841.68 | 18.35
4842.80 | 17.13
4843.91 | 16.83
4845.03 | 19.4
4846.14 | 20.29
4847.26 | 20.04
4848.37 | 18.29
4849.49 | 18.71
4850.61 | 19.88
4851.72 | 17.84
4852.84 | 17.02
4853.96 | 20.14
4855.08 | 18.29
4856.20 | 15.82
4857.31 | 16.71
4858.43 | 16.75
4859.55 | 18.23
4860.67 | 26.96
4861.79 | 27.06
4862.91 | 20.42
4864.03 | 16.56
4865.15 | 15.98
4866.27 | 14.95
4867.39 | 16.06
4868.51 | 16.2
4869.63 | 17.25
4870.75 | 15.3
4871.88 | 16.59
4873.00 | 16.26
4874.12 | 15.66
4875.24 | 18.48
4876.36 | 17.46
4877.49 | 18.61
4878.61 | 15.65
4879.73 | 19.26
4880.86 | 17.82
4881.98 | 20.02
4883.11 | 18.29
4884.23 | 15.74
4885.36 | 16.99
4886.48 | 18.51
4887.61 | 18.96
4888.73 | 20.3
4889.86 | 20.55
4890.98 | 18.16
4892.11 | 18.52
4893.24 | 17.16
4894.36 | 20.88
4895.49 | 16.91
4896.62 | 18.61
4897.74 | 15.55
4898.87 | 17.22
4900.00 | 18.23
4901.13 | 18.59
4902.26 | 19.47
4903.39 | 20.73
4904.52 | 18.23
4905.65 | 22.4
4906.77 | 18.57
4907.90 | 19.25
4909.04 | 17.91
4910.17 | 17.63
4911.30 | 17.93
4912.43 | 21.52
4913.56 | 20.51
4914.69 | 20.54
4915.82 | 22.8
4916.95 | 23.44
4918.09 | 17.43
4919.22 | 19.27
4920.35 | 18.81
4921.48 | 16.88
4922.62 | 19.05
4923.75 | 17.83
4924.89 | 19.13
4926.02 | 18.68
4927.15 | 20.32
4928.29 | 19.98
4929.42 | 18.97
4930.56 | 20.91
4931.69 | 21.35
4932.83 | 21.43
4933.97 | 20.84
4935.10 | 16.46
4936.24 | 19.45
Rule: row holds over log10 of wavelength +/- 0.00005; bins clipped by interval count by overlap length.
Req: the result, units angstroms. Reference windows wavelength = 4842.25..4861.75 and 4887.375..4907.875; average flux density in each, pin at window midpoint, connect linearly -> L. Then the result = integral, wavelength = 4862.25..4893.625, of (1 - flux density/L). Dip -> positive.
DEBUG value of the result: 2.16 angstroms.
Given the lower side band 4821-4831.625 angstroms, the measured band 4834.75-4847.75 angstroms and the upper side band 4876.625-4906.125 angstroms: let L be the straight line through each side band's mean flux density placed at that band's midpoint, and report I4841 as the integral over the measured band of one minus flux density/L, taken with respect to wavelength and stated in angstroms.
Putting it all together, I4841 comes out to 0.6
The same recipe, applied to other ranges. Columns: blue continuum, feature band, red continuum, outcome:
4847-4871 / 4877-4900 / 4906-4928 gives 0.87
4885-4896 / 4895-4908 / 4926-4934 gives 0.39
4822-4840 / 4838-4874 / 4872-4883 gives 0.89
